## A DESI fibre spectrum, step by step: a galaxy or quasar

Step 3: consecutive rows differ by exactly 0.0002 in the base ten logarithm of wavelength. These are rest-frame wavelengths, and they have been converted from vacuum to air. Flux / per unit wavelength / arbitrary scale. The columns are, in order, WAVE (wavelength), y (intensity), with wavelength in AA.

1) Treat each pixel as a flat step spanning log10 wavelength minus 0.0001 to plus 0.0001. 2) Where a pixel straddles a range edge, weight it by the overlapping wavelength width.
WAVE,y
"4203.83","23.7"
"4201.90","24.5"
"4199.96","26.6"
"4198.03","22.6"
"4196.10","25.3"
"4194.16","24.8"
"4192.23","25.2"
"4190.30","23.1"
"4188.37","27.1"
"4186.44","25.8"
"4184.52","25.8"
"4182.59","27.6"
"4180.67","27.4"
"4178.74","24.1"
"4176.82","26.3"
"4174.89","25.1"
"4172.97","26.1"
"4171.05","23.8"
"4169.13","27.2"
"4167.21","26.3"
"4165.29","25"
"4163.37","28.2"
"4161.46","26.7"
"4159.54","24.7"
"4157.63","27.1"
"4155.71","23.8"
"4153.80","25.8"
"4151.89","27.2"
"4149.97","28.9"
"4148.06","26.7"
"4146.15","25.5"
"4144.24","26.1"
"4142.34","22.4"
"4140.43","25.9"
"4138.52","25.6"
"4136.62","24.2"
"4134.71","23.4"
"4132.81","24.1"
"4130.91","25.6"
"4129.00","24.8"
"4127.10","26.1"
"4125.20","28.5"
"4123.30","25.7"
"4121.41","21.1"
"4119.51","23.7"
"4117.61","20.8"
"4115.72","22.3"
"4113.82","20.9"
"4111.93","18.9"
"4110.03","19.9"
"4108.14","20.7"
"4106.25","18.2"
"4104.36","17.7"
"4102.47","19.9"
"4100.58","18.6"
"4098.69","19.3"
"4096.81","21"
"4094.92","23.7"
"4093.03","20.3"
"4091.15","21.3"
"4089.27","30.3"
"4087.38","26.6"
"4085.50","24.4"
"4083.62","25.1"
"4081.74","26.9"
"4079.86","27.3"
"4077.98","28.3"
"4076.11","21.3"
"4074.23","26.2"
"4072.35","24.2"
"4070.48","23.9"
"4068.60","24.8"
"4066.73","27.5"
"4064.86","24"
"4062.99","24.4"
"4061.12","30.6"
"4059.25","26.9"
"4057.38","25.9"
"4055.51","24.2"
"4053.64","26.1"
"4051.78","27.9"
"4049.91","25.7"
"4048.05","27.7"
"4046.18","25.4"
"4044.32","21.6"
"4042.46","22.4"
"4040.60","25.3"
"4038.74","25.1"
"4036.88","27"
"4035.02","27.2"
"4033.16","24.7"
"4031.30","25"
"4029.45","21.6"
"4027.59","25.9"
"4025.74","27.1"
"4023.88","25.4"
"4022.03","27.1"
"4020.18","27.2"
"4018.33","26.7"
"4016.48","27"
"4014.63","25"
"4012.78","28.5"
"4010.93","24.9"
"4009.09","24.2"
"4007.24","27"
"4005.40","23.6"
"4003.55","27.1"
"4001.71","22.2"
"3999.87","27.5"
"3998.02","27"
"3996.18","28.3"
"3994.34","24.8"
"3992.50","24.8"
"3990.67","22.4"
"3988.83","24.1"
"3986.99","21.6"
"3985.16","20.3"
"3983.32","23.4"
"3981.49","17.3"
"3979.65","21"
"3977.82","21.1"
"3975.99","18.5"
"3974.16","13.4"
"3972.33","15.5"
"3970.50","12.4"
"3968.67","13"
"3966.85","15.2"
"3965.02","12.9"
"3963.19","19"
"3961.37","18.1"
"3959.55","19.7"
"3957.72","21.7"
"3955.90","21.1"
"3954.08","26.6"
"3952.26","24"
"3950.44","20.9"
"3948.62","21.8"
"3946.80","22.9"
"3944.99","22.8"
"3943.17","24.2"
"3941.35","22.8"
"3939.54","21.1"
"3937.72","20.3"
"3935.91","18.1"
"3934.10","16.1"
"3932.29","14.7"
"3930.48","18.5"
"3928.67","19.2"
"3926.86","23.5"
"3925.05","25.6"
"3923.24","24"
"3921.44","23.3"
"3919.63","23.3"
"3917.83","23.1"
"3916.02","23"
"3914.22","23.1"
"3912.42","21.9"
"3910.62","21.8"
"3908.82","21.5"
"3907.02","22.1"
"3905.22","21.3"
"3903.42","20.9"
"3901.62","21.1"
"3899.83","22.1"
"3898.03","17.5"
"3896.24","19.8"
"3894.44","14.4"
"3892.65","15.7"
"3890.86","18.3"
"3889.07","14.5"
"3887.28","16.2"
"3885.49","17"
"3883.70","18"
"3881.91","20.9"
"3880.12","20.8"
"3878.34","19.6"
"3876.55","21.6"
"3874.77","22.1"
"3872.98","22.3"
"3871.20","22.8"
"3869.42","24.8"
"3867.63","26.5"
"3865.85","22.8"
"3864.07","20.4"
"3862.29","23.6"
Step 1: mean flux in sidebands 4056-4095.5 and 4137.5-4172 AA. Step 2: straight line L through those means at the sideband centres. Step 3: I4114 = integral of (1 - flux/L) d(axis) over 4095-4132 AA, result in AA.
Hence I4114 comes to 5.5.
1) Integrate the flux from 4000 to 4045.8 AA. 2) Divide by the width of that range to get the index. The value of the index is 25.4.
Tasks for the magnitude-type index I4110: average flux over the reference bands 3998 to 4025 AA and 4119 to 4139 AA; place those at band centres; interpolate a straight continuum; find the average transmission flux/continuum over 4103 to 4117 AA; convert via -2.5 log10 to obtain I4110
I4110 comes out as 0.252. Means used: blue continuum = 26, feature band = 19.8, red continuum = 24.8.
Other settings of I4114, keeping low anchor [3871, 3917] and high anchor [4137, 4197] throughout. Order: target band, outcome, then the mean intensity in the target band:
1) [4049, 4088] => -3.48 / 25.8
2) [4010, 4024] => -2.43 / 26.5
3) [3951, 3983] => 4.66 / 18.4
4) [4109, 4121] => 1.76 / 21.1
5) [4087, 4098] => 0.27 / 23.6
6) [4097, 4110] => 2.77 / 19.2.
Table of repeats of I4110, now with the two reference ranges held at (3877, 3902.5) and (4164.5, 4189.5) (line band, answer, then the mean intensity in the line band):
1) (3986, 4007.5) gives -0.178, 25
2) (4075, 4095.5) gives -0.070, 25.1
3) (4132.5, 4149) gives 0.004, 24.9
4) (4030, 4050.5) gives -0.128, 25.1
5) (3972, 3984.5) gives 0.106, 18.8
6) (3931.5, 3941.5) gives 0.056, 18.6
